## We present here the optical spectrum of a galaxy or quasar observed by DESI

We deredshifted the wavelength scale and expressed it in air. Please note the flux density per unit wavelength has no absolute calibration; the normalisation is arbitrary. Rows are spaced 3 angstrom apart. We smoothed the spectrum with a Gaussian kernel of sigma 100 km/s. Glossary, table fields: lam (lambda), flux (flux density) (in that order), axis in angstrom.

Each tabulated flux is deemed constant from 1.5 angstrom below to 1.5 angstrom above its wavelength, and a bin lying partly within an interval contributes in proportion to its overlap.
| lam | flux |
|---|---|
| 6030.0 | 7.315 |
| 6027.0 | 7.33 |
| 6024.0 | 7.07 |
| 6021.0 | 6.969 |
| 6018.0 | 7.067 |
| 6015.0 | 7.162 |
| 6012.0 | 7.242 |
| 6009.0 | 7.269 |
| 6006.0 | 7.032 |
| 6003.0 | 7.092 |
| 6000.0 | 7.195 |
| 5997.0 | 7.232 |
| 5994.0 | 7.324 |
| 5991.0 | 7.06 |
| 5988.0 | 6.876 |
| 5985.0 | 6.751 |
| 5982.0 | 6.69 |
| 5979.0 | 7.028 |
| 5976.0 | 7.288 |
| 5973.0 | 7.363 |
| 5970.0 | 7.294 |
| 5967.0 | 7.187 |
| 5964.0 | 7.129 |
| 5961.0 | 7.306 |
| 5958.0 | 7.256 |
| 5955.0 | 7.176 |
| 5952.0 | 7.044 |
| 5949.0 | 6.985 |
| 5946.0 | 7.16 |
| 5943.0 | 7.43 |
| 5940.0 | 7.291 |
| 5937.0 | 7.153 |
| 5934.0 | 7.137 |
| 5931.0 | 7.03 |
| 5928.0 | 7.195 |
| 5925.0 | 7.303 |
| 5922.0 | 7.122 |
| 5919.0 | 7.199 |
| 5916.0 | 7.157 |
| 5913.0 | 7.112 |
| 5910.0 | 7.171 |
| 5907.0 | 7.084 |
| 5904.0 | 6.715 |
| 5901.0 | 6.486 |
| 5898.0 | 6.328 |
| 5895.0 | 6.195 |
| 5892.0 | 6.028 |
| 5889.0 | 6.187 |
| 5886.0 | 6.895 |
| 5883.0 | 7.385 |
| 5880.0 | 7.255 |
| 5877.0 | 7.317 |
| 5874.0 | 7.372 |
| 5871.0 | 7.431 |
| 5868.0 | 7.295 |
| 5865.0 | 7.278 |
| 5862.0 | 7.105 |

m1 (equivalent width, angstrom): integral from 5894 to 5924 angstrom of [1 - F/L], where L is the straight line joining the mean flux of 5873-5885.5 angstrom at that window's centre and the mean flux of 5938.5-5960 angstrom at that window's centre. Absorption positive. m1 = 1.6 angstrom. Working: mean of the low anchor 7.3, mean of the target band 6.88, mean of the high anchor 7.19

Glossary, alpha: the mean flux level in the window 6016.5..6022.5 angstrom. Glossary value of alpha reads 7.02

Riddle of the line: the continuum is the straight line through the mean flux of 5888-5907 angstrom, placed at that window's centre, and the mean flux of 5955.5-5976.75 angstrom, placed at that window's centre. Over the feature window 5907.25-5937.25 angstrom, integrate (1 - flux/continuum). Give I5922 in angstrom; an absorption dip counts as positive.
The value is -2.05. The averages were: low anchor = 6.39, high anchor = 7.26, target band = 7.16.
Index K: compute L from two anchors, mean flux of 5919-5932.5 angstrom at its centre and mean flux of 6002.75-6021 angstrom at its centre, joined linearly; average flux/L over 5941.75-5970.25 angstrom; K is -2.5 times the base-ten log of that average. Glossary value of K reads -0.01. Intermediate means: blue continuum 7.17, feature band 7.19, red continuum 7.13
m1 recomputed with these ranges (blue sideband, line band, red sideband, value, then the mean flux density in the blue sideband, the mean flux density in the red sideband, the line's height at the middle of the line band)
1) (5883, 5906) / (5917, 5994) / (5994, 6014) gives -3.0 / 6.48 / 7.19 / 6.88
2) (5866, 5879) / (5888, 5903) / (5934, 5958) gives 2.1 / 7.35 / 7.18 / 7.29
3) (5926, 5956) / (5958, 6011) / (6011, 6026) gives 0.0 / 7.16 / 7.1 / 7.13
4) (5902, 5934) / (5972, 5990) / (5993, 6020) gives 0.4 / 7.1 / 7.17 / 7.15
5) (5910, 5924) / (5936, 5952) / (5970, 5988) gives -0.2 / 7.16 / 7.03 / 7.1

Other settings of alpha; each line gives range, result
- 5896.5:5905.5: 6.51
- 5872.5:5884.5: 7.33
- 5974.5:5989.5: 6.93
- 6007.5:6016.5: 7.22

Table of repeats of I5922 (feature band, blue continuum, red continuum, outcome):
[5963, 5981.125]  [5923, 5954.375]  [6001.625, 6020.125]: -0.11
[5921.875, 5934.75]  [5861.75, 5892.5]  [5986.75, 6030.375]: -0.10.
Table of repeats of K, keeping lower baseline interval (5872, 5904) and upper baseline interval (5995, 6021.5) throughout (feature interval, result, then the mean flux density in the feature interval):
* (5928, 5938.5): -0.03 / 7.12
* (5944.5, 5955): -0.02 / 7.08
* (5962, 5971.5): -0.03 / 7.21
